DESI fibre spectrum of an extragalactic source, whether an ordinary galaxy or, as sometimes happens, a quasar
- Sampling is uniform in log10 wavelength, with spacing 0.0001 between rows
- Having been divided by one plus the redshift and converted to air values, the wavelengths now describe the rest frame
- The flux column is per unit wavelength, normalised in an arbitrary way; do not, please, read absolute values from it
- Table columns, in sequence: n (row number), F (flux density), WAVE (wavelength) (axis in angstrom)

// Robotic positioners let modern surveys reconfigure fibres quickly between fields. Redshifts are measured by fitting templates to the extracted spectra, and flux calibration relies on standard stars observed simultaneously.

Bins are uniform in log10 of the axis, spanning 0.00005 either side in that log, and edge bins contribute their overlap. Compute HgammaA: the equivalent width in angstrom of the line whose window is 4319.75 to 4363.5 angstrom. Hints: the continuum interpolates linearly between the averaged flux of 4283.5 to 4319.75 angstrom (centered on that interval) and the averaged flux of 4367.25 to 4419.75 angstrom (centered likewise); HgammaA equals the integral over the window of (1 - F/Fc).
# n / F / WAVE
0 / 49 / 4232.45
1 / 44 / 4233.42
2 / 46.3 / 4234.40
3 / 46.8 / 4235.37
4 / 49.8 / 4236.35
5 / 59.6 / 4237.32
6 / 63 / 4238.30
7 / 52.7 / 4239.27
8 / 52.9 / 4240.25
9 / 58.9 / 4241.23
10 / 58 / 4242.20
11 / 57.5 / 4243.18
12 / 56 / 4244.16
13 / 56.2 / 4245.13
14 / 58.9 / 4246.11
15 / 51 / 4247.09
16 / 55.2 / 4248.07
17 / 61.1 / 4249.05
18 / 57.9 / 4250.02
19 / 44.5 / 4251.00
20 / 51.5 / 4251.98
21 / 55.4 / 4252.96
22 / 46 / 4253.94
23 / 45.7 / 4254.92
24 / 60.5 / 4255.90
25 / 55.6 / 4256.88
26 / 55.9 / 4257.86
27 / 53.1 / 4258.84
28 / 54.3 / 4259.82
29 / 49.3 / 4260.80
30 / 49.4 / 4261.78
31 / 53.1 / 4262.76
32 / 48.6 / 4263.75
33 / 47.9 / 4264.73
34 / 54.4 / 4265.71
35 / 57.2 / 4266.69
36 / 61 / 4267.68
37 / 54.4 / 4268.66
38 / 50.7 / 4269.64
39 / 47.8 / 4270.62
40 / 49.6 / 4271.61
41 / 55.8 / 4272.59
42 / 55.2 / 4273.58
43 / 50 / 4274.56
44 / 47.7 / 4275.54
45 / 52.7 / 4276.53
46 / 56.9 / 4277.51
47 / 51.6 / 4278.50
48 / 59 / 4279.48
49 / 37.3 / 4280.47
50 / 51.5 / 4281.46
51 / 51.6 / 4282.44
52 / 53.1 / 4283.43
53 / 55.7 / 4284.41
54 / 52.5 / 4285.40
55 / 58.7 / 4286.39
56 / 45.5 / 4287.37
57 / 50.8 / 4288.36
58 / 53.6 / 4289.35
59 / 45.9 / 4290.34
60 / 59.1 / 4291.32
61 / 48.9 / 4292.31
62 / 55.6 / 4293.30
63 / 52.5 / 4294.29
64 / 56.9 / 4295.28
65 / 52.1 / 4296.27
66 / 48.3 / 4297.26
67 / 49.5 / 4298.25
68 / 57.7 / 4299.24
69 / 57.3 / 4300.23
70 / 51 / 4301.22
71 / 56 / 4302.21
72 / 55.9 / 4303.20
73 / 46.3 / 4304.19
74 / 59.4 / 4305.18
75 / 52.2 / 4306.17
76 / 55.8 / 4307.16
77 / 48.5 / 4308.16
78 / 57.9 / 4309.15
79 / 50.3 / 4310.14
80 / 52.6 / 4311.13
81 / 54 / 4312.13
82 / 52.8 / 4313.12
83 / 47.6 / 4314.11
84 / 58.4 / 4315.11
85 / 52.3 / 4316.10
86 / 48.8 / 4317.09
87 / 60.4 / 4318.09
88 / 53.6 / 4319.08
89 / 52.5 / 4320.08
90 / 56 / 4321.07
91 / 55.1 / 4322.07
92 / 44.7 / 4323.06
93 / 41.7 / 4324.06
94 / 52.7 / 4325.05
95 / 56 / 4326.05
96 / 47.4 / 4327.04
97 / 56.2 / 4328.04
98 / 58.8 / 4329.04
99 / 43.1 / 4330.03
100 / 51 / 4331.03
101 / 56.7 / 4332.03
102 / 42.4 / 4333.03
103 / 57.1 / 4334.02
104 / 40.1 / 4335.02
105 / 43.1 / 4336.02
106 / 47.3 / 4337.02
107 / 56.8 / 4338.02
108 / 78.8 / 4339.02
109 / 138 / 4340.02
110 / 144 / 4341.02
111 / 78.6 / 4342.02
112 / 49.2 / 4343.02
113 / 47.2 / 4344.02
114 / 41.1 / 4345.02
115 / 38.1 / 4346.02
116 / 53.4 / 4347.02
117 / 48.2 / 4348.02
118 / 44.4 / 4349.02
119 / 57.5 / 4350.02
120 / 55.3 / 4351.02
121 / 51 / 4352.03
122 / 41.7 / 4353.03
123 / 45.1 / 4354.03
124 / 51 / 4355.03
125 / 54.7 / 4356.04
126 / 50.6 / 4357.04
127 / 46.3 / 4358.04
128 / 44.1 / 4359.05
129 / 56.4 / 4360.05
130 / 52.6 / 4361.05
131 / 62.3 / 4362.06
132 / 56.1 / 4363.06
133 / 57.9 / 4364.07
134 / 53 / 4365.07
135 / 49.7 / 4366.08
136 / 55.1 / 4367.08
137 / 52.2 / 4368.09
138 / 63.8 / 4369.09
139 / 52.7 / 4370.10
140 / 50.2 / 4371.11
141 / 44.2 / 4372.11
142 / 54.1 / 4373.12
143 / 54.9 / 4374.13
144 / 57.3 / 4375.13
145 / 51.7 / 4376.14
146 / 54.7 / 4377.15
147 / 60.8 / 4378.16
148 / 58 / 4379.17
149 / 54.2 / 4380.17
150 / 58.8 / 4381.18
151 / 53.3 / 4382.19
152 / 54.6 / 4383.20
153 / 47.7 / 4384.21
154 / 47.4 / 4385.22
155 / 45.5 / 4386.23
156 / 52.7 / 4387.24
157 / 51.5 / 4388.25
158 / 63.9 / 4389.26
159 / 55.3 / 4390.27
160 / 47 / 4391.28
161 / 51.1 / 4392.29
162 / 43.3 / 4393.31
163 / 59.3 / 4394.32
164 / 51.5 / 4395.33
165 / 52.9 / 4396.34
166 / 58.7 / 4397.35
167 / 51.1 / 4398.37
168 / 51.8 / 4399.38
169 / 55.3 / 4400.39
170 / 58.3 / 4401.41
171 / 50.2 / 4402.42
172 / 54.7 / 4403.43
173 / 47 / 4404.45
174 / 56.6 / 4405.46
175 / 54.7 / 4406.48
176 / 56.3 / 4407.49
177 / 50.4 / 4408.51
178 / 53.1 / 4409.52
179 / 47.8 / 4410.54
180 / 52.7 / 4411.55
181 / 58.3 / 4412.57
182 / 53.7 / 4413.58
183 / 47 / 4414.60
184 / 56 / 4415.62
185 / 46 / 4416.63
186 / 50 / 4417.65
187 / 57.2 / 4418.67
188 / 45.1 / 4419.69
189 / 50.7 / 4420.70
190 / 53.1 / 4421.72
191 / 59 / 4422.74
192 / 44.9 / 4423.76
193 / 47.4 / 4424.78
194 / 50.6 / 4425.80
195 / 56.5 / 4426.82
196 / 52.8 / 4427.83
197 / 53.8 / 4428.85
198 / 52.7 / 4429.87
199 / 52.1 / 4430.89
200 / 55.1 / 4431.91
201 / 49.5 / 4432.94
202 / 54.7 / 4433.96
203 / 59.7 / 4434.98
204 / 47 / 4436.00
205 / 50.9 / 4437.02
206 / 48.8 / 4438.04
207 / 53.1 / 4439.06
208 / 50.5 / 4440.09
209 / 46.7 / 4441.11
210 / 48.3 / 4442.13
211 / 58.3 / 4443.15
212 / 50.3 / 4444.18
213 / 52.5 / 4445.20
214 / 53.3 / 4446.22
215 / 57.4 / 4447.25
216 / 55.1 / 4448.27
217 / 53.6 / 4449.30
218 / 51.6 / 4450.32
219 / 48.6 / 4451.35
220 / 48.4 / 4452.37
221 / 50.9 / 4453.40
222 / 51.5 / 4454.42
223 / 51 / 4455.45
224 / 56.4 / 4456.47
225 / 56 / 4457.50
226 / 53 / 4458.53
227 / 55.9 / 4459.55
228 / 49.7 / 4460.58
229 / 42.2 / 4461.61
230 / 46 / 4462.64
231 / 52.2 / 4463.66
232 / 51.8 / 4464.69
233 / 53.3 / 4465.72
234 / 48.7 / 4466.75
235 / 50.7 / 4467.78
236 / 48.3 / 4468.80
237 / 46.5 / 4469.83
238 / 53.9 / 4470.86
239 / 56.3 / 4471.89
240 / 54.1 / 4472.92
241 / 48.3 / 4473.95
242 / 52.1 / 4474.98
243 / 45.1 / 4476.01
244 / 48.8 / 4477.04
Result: -2.0 angstrom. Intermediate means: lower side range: 53.2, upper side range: 53.1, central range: 55.6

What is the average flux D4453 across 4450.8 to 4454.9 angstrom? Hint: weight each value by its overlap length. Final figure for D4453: 49.9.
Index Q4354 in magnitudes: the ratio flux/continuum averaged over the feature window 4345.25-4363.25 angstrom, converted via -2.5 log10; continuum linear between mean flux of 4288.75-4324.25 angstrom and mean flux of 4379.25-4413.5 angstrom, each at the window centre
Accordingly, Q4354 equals 0.06 mag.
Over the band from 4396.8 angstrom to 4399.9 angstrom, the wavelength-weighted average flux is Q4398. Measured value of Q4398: 53.9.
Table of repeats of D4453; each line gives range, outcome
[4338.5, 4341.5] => 120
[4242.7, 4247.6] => 55.9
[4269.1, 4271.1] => 49.5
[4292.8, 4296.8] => 54.1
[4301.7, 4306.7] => 54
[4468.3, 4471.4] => 49.6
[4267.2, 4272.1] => 52.7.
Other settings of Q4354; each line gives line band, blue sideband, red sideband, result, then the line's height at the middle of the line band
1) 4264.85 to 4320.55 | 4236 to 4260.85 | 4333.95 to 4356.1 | 0.078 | 56.8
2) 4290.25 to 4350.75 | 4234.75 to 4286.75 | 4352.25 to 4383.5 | -0.042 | 53.3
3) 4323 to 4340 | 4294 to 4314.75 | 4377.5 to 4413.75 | -0.017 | 53.2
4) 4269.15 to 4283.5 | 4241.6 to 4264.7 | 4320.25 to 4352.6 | 0.067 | 54.6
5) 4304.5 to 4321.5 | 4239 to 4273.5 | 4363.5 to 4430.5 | -0.005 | 53.4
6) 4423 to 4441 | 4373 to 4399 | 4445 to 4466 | 0.014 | 52.4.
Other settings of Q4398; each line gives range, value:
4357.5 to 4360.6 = 49.1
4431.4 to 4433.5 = 52.1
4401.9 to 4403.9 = 52.7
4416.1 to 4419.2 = 51.1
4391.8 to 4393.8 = 47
